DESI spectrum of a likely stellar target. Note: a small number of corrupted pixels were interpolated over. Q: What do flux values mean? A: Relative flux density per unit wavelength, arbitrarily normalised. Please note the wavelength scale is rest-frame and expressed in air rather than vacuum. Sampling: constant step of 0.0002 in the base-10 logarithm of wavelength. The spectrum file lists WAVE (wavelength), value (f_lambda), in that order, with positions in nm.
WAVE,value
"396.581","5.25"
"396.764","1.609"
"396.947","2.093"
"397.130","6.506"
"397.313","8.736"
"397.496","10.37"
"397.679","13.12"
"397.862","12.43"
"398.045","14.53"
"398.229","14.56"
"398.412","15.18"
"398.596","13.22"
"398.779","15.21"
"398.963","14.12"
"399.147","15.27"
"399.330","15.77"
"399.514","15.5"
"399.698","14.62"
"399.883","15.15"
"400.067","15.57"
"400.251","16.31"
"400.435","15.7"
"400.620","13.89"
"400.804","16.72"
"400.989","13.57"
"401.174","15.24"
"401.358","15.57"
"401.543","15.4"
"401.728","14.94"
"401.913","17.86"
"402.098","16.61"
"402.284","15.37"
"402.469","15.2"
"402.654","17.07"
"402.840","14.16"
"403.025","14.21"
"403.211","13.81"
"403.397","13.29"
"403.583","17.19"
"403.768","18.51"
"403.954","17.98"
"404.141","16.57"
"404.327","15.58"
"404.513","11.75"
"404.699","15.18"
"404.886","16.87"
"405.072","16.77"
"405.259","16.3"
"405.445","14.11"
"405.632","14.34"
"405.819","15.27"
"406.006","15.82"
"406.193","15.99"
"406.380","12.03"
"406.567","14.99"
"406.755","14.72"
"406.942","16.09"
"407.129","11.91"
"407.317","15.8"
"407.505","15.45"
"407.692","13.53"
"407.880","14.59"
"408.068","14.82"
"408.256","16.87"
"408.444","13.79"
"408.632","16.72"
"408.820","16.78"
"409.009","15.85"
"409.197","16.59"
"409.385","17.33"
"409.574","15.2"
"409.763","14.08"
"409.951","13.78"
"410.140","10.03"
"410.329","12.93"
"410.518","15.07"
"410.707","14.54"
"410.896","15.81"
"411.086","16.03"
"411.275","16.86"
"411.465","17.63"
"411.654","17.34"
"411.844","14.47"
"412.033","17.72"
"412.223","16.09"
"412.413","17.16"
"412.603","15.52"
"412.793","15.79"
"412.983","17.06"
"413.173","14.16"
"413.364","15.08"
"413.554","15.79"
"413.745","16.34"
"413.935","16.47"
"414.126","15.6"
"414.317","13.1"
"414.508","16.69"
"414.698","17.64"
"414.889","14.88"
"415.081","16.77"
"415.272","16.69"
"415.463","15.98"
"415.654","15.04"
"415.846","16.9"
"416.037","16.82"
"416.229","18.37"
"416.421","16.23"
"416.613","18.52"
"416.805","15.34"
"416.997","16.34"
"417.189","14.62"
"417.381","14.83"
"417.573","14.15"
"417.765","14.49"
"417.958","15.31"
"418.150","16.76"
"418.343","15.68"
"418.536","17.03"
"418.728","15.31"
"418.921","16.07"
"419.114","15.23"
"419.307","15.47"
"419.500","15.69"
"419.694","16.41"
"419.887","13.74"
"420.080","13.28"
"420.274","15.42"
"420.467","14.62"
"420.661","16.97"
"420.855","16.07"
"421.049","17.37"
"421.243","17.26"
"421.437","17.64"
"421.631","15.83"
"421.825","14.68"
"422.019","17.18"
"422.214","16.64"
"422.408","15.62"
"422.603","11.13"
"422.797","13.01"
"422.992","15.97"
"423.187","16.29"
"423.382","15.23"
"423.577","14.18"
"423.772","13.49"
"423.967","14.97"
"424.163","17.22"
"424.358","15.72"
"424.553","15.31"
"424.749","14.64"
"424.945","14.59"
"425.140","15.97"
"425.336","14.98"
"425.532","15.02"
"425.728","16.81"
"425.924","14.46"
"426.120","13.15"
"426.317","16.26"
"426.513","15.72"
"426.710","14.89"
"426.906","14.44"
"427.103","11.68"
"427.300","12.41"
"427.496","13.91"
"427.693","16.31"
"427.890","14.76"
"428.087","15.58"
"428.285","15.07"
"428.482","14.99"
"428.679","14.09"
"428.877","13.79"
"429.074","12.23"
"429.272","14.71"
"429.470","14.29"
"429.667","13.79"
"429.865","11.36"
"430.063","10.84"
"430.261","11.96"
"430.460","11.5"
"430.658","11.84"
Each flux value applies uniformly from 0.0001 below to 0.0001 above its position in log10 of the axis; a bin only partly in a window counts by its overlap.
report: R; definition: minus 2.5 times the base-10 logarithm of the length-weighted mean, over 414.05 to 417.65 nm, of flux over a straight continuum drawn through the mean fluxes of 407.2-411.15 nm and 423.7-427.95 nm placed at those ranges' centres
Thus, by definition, -0.08 mag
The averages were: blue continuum 15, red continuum 14.9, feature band 16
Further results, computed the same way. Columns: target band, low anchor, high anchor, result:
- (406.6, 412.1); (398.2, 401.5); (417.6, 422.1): 0.01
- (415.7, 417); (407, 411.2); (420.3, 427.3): -0.12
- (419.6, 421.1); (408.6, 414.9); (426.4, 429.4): -0.04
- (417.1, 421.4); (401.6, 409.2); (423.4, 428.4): -0.04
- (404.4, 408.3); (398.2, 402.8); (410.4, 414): 0.06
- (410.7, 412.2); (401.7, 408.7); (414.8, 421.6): -0.05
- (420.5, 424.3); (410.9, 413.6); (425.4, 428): -0.04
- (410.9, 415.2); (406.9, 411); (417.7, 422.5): -0.06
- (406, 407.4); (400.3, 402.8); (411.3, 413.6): 0.09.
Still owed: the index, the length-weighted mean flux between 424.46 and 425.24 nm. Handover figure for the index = 15.1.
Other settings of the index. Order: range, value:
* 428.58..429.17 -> 13.4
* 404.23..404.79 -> 14.2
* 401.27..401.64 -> 15.5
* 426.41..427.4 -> 13.8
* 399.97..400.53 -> 15.9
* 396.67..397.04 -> 1.89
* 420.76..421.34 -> 16.9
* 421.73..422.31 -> 16.2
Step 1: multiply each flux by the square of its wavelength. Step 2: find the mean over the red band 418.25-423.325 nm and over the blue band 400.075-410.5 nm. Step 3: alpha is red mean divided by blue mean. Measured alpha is 1.11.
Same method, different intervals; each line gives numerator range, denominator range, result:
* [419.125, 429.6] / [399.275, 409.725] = 1.07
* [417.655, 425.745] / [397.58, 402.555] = 1.14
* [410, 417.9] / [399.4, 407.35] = 1.08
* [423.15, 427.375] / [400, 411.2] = 1.07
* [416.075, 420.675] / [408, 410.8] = 1.09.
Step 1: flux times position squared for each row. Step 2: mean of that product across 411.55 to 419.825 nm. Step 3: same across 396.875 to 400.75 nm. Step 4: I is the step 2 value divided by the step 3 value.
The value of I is 1.3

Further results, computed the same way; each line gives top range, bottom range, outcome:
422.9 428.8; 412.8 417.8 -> 0.98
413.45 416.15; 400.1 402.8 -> 1.10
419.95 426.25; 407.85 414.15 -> 1.04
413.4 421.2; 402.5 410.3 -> 1.10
